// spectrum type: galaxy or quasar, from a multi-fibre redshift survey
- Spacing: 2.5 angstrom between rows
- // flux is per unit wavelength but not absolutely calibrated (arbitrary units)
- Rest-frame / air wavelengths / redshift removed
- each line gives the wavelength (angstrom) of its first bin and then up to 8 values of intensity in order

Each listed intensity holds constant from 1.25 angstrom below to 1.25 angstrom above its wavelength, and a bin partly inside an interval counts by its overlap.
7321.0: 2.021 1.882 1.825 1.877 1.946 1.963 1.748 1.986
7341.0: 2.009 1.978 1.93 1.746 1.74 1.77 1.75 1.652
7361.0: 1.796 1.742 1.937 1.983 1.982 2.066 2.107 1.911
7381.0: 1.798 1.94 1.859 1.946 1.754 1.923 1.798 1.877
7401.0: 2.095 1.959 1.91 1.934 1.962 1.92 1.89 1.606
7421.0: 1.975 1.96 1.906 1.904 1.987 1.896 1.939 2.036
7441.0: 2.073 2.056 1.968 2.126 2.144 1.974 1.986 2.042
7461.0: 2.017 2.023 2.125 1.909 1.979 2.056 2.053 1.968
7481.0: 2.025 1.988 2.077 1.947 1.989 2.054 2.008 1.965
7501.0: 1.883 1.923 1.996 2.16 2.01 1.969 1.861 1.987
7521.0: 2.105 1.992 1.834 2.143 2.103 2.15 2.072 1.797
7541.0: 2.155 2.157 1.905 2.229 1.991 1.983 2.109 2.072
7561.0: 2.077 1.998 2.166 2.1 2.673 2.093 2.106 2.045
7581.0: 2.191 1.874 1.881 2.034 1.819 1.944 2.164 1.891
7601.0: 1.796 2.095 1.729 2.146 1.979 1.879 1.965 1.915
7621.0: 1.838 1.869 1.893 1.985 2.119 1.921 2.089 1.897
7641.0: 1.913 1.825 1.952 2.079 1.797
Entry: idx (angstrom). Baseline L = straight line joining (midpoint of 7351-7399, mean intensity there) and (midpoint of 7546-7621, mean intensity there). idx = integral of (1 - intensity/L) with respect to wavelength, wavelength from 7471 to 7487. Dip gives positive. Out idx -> -0.6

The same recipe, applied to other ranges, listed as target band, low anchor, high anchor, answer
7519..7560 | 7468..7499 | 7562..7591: 0.2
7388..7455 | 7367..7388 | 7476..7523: 0.9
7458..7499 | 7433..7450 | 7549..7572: 0.8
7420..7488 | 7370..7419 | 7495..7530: -1.9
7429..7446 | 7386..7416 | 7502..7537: -0.4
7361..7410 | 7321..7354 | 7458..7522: 0.1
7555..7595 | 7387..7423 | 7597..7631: -3.1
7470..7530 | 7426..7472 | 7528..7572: 1.6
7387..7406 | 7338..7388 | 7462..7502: 0.1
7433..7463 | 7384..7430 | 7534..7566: -1.2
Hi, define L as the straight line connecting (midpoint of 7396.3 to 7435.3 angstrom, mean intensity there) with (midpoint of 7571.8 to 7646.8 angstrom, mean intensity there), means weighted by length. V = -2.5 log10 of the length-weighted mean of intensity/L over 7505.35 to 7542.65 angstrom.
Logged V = -0.04 mag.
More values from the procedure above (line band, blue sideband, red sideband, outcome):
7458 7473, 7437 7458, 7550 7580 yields 0.02 mag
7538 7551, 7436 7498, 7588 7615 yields -0.04 mag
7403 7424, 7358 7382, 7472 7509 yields 0.02 mag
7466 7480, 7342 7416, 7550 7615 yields -0.03 mag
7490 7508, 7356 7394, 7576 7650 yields -0.03 mag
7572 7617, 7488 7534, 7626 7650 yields 0.00 mag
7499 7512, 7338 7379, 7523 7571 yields 0.02 mag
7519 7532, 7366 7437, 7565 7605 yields -0.01 mag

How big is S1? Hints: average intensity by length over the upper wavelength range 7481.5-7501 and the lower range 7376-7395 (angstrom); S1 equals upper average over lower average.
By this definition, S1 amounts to 1.1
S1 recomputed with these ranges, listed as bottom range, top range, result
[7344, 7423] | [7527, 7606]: 1.09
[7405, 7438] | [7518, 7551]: 1.07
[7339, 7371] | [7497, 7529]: 1.07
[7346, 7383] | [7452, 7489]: 1.08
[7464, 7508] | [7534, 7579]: 1.05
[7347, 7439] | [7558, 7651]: 1.06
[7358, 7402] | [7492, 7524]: 1.05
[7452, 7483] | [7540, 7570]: 1.03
